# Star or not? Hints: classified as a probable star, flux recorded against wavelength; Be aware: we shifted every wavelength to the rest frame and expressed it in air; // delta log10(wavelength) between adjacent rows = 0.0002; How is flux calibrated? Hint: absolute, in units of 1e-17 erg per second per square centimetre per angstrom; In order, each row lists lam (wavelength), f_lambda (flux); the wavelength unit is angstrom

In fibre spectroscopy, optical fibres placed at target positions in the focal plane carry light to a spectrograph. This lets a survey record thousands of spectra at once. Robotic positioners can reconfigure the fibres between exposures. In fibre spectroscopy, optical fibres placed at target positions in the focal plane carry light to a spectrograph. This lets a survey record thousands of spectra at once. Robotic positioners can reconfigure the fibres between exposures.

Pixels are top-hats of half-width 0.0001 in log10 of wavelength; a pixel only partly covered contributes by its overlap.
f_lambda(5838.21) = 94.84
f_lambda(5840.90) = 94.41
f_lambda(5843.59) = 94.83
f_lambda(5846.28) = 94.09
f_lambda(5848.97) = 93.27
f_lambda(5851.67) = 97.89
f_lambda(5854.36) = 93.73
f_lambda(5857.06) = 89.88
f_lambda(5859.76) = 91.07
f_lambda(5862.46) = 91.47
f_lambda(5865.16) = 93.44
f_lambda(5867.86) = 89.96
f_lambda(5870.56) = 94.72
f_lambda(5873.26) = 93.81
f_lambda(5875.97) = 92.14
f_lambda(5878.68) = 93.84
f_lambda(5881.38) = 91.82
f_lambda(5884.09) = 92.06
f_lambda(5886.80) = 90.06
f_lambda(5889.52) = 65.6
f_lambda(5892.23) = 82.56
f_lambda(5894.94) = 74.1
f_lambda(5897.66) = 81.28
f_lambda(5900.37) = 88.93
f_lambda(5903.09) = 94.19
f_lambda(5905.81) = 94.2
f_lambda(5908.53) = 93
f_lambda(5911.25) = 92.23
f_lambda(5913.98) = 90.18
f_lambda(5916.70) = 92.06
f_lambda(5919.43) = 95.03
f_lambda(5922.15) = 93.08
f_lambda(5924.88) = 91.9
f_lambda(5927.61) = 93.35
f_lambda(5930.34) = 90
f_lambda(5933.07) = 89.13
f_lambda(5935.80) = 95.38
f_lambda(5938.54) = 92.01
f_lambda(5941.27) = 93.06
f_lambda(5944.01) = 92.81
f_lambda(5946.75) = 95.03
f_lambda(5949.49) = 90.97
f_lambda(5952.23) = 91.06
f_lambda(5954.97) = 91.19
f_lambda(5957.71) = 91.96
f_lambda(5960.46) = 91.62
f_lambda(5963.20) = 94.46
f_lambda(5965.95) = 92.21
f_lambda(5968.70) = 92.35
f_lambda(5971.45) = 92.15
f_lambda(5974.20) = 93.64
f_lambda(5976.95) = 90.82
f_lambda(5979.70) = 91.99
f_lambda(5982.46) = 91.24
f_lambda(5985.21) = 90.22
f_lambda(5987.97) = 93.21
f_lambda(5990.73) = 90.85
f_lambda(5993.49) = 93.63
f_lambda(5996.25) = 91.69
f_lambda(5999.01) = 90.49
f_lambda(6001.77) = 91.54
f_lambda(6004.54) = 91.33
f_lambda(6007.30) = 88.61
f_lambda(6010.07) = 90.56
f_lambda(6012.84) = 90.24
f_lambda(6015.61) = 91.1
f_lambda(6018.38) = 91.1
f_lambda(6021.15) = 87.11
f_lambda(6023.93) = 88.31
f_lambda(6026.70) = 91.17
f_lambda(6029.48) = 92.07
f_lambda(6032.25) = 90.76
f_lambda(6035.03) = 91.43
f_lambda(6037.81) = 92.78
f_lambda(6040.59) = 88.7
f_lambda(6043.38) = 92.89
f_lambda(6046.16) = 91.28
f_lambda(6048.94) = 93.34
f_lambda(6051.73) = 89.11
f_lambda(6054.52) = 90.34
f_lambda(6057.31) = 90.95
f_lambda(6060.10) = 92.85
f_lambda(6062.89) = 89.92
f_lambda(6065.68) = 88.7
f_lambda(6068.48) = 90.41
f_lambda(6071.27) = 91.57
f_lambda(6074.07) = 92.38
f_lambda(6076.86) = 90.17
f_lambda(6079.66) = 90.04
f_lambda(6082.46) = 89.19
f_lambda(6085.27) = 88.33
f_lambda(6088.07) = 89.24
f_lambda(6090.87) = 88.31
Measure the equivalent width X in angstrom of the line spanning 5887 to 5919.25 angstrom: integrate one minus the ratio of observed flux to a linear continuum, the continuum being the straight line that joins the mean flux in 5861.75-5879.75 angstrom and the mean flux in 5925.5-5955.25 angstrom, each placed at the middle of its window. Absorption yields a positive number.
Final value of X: 2.0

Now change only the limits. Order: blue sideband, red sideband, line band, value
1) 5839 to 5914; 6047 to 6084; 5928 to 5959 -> -0.56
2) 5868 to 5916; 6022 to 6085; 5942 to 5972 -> -0.97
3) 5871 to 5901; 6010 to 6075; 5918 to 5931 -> -0.81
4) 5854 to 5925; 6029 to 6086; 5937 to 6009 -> -1.30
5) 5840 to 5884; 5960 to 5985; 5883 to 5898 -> 1.96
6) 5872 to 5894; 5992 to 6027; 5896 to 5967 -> -2.60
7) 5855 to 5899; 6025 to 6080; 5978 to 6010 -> -0.44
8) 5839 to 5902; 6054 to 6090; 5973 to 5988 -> -0.27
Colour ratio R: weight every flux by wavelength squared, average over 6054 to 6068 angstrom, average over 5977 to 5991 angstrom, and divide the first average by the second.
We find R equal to 1.0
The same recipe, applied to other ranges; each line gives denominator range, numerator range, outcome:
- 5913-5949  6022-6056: 1.02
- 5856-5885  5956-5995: 1.04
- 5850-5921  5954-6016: 1.05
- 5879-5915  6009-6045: 1.09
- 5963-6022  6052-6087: 1.01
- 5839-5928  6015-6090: 1.06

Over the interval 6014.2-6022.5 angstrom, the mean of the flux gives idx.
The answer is 89.8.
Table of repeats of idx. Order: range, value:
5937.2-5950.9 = 92.8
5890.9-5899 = 79.3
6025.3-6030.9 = 91.7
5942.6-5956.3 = 92.2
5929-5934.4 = 89.6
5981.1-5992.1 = 91.4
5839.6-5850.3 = 94.2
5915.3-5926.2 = 93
